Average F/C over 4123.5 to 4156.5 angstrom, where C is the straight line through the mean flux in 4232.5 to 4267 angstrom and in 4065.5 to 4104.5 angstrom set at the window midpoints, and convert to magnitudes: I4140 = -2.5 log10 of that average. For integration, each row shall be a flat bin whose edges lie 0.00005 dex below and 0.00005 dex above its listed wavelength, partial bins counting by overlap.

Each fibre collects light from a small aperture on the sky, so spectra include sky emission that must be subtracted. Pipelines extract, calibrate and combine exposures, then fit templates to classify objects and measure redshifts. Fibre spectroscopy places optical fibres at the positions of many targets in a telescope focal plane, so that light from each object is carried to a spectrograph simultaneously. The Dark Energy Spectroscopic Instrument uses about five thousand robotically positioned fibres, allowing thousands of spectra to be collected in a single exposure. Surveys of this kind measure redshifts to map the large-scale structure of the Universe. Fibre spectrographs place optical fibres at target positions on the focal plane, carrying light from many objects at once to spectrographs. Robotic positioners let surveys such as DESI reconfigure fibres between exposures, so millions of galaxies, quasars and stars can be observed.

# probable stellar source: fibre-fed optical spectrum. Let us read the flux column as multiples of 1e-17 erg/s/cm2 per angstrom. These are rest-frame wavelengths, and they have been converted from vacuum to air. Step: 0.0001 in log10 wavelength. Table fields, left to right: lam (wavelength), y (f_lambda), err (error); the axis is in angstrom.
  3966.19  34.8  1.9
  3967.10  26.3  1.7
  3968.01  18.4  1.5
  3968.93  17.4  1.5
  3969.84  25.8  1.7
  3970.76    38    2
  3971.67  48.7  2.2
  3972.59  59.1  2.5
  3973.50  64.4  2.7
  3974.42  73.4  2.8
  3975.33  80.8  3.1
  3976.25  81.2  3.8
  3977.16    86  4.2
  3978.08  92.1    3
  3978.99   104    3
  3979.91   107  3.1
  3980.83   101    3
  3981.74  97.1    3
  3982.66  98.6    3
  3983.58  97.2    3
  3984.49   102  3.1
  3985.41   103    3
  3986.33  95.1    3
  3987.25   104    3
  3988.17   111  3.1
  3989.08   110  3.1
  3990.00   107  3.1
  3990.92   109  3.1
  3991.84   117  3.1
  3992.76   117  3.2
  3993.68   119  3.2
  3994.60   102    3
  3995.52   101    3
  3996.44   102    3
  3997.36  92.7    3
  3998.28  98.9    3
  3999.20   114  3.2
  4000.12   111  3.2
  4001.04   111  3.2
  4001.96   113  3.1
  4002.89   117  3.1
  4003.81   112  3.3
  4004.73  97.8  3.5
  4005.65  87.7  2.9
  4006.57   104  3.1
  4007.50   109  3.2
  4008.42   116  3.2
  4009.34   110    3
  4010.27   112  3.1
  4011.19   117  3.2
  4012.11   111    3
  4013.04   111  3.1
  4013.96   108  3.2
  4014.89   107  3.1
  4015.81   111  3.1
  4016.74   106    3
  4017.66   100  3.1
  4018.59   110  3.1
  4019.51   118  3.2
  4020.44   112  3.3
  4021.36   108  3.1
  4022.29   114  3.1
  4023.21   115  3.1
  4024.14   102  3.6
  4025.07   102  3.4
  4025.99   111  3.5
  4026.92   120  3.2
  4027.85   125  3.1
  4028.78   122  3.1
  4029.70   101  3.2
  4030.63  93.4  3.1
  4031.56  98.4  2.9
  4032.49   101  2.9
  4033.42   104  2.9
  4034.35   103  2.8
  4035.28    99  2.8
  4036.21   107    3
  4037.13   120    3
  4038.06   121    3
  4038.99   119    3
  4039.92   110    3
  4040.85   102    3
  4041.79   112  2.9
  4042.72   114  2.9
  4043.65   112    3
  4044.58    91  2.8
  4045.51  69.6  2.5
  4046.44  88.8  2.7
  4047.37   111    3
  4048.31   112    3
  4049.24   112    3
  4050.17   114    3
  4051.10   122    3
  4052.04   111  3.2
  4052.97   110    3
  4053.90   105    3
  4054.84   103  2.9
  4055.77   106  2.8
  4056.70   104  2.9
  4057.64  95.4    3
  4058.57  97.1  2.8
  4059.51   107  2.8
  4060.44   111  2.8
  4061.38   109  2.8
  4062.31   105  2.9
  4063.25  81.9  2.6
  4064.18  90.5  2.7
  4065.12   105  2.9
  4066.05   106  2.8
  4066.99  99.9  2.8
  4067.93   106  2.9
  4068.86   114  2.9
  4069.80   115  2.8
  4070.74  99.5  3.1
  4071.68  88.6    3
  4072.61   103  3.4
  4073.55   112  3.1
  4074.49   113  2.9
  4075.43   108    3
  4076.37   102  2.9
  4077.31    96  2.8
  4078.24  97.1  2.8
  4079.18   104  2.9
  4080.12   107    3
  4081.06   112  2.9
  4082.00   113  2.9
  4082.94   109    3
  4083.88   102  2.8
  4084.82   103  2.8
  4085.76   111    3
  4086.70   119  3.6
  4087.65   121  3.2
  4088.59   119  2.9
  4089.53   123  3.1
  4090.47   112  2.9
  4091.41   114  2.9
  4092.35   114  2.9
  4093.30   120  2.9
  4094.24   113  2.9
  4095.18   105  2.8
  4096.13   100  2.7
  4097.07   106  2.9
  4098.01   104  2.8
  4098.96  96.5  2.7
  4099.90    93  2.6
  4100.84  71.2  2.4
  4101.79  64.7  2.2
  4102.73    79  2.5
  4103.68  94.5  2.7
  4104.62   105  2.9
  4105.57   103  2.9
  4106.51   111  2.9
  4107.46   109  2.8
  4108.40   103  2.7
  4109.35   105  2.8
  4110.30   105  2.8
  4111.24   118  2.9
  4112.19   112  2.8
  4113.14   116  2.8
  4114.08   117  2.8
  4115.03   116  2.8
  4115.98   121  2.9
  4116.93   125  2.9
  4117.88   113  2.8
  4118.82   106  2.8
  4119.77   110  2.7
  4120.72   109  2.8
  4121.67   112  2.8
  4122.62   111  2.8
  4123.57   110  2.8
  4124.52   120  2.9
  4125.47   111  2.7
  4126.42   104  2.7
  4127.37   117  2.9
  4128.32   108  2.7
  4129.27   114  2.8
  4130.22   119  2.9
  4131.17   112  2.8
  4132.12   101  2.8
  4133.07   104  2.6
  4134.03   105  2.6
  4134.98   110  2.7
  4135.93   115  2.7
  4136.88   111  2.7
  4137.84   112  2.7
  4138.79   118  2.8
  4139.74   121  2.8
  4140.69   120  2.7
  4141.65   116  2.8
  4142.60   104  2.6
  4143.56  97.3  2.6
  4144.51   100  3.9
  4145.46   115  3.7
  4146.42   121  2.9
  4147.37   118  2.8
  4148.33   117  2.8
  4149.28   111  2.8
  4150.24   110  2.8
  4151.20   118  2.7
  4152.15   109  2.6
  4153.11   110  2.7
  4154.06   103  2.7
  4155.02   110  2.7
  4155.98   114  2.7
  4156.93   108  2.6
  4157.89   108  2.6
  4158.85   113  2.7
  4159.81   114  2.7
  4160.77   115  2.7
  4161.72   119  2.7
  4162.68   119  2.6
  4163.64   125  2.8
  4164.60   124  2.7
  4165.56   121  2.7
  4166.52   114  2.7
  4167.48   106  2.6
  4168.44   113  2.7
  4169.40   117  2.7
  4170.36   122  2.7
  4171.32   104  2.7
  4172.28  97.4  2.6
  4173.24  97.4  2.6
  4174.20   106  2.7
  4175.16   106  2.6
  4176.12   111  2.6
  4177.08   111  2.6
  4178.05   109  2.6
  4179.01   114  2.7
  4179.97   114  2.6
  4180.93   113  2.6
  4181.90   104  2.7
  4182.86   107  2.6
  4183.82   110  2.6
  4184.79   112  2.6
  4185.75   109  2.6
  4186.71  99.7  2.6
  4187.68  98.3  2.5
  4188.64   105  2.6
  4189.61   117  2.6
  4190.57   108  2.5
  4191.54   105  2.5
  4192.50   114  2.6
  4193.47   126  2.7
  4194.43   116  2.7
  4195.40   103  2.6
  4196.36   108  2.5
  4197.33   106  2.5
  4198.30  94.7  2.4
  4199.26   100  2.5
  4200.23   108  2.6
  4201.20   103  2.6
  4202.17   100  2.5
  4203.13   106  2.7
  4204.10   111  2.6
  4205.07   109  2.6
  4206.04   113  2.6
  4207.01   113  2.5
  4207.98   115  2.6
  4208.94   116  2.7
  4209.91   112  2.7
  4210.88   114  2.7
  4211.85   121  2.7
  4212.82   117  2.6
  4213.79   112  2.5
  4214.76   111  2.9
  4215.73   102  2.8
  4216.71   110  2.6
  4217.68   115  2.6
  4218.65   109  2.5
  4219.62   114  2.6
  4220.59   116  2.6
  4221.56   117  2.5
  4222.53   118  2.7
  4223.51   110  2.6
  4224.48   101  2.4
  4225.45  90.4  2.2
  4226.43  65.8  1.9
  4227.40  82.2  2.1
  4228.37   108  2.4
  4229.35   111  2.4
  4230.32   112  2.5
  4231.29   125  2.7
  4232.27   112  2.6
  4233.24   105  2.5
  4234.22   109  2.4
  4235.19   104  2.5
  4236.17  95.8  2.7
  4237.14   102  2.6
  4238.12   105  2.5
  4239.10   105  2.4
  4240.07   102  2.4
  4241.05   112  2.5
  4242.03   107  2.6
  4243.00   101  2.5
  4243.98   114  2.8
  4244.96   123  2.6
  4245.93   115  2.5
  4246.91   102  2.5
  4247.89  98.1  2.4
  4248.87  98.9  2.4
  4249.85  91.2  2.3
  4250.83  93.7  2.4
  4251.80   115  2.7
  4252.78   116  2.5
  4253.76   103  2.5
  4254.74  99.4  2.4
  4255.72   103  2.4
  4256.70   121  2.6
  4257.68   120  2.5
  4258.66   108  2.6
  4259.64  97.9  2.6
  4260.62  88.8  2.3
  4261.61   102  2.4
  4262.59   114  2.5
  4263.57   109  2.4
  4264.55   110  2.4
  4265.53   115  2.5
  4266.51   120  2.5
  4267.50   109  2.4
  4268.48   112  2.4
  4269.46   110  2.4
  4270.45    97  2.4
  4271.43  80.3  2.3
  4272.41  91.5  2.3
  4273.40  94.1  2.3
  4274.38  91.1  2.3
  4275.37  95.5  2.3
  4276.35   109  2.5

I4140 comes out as -0.06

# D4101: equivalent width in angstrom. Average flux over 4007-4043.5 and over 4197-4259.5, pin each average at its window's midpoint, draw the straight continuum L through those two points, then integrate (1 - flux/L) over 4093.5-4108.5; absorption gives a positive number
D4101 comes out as 1.55 angstrom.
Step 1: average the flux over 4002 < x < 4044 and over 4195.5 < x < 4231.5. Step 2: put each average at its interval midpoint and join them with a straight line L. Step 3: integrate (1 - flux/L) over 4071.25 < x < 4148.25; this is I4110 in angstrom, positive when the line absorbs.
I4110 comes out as 0.07 angstrom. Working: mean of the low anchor 109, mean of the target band 108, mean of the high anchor 108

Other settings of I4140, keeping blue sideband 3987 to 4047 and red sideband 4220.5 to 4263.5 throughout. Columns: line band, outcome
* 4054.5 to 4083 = 0.03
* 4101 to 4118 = 0.01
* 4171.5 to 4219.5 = -0.03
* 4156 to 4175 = -0.06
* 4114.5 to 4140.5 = -0.06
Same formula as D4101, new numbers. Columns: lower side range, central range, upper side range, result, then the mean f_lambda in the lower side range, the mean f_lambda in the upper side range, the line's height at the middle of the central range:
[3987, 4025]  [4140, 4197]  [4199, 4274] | -2.0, 109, 107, 107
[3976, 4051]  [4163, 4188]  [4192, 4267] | -0.7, 107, 108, 107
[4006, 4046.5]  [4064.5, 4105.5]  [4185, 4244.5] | 1.3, 108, 108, 108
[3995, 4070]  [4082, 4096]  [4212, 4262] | -0.8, 107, 106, 107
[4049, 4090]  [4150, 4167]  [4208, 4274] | -1.2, 107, 107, 107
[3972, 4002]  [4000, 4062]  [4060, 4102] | -3.6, 99.1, 105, 102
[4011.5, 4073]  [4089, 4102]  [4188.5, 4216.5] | 0.5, 106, 110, 108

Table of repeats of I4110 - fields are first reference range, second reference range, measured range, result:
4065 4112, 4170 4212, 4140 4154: -0.6 angstrom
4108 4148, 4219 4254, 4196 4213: -0.3 angstrom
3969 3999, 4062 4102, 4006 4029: -3.6 angstrom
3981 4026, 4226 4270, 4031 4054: 0.1 angstrom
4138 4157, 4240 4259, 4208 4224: -0.7 angstrom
